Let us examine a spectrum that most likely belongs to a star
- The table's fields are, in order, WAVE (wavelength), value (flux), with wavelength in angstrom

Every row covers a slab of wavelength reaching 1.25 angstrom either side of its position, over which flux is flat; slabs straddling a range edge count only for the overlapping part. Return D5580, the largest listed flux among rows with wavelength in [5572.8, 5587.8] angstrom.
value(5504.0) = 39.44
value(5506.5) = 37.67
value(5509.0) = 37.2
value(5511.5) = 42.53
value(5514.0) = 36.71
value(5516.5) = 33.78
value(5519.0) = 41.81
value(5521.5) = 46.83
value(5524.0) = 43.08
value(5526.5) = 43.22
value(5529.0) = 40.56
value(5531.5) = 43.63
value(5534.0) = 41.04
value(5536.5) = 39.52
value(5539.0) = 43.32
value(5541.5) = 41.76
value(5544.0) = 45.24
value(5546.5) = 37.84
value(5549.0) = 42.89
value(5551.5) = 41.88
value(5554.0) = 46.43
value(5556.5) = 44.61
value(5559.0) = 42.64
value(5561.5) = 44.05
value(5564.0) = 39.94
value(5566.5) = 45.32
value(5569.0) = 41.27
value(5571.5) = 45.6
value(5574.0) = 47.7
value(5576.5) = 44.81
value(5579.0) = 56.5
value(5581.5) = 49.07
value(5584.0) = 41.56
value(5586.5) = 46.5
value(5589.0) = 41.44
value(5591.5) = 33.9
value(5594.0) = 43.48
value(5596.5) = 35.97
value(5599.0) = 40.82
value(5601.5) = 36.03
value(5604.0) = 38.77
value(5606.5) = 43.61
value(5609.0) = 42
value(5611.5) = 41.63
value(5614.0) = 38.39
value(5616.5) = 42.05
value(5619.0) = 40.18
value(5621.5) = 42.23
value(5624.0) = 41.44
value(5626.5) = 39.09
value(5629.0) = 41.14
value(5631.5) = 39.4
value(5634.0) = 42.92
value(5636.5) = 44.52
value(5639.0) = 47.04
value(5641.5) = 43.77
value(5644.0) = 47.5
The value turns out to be 56.5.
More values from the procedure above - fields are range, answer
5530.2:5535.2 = 43.63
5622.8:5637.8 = 44.52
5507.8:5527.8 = 46.83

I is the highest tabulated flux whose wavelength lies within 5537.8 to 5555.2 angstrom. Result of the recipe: 46.43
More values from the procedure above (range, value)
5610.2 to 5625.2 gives 42.23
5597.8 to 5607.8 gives 43.61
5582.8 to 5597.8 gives 46.5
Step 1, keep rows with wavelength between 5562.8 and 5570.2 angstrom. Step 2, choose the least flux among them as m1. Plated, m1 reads 39.94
